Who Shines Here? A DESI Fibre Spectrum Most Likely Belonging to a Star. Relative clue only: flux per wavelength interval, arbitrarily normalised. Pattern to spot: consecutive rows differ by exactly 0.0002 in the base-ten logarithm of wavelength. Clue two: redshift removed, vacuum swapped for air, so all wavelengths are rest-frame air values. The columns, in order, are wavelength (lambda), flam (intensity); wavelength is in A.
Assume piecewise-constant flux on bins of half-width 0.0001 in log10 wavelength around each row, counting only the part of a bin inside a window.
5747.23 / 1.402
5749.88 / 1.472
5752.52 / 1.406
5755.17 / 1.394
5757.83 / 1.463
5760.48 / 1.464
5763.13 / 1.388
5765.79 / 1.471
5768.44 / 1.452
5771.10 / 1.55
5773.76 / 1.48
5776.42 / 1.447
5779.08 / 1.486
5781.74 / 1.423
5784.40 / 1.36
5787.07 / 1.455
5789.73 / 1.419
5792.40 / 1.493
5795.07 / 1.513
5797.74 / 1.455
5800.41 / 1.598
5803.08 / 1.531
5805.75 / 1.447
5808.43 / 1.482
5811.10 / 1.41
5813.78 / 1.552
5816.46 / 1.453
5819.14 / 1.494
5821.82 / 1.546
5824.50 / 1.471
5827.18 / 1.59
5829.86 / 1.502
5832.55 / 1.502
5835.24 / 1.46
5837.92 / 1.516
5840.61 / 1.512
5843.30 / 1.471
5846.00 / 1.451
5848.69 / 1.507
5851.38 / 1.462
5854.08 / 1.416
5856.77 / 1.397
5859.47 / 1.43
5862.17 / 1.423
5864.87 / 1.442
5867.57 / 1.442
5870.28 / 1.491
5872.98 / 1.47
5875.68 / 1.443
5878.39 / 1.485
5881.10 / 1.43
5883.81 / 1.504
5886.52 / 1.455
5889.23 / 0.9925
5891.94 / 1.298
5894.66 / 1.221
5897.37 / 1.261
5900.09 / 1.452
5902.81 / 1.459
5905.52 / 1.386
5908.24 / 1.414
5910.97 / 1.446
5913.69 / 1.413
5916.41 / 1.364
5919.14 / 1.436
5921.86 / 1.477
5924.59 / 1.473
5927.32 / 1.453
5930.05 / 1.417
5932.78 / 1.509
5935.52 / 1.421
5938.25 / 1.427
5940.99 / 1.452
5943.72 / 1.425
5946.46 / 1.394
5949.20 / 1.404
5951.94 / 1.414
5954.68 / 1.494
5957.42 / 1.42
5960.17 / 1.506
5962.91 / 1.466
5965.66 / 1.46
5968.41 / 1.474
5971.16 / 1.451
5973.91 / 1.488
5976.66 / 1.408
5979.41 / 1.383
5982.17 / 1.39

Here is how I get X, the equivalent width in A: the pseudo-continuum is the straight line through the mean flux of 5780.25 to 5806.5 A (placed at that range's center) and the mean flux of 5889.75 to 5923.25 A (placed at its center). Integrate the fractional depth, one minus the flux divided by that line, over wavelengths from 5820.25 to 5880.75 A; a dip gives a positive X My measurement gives -2.1 A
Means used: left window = 1.47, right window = 1.38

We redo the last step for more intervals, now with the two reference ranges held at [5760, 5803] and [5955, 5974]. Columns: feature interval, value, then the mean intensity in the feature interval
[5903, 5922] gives 0.6 A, 1.42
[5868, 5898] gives 1.9 A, 1.37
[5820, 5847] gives -0.6 A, 1.5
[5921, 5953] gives 0.6 A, 1.44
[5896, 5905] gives 0.5 A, 1.39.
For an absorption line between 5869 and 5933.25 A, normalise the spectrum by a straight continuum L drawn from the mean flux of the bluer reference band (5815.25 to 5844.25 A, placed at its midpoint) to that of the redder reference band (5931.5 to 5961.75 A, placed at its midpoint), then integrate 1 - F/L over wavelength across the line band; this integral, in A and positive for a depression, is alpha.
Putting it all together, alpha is 2.7 A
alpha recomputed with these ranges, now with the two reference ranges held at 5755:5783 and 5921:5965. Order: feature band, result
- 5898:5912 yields 0.26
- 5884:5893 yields 1.06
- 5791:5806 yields -0.55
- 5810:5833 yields -0.76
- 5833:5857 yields -0.28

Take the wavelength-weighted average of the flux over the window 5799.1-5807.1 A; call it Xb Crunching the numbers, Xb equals 1.52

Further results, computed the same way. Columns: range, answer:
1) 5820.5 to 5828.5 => 1.54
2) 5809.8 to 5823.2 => 1.49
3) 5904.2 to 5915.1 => 1.41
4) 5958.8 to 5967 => 1.48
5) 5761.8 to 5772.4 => 1.47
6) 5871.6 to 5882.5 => 1.46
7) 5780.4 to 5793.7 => 1.43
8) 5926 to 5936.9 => 1.45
